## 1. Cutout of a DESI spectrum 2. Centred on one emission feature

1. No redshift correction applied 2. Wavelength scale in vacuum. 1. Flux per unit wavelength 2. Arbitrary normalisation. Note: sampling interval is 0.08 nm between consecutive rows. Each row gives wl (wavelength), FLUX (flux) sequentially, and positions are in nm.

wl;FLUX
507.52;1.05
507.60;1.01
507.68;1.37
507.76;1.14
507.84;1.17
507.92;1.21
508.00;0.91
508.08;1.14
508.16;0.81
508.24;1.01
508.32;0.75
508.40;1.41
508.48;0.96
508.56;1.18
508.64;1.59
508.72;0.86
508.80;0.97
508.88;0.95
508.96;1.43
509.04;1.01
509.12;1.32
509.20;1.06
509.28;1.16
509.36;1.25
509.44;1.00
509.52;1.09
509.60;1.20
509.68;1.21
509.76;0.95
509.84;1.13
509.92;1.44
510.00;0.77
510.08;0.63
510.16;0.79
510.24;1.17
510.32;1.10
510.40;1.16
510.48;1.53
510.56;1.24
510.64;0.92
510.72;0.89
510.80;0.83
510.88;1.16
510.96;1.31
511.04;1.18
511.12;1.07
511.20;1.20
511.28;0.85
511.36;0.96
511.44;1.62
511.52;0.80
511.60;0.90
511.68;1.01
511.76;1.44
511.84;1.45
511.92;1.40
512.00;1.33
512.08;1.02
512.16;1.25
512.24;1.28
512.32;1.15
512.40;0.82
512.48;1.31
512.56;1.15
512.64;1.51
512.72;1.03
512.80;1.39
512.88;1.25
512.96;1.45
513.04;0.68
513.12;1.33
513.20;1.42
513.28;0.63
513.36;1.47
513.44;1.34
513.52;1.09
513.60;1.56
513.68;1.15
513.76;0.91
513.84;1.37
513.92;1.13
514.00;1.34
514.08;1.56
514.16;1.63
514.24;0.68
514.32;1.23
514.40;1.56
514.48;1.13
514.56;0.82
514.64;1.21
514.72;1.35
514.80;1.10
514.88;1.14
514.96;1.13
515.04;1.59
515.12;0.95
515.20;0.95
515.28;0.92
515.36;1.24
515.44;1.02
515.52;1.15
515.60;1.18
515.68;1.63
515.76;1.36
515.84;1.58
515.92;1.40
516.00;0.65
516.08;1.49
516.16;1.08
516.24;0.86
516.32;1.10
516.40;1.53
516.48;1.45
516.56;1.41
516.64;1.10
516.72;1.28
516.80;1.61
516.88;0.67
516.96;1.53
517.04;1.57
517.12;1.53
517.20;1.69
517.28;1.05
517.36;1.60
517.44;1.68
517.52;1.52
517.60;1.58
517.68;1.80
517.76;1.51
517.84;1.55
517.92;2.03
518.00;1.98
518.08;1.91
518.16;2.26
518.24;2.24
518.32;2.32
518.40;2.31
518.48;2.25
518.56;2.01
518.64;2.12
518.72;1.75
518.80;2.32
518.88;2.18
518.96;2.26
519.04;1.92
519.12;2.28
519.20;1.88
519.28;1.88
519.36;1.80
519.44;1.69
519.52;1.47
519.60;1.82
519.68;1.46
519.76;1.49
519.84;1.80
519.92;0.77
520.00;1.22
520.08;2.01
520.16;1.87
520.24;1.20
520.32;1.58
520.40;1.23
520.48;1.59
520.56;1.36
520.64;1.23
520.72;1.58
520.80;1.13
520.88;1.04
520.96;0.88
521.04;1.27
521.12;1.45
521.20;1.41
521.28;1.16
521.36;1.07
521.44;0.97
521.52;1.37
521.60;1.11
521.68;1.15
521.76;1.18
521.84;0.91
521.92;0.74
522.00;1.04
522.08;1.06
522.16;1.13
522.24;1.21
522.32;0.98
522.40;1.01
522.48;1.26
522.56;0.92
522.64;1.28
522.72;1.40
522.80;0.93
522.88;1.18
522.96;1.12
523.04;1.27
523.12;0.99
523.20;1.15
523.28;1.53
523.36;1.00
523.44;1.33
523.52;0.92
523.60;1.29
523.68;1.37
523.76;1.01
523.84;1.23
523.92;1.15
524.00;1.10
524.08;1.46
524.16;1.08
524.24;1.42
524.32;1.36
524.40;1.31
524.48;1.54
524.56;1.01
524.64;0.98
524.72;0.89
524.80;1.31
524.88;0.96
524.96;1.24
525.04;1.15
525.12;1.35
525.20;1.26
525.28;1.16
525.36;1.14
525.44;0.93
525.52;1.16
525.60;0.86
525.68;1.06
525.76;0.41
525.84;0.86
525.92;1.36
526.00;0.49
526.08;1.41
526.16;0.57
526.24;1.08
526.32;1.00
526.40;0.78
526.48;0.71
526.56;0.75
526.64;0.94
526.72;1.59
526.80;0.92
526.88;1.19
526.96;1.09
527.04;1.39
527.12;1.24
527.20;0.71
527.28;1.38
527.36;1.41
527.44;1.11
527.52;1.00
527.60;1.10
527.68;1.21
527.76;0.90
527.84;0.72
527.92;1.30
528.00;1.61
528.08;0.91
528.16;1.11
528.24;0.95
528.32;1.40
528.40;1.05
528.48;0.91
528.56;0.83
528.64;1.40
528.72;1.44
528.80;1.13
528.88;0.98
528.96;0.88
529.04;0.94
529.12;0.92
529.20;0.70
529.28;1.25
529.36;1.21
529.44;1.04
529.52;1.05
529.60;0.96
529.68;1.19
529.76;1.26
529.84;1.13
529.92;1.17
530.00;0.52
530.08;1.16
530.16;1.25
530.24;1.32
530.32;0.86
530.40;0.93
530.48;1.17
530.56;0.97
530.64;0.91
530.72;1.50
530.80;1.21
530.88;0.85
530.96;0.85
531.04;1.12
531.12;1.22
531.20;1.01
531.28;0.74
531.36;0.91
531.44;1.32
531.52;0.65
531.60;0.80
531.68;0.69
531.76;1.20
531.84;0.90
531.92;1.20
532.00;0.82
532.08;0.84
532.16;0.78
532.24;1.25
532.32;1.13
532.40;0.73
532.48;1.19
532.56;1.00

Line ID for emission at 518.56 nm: C III] 1909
